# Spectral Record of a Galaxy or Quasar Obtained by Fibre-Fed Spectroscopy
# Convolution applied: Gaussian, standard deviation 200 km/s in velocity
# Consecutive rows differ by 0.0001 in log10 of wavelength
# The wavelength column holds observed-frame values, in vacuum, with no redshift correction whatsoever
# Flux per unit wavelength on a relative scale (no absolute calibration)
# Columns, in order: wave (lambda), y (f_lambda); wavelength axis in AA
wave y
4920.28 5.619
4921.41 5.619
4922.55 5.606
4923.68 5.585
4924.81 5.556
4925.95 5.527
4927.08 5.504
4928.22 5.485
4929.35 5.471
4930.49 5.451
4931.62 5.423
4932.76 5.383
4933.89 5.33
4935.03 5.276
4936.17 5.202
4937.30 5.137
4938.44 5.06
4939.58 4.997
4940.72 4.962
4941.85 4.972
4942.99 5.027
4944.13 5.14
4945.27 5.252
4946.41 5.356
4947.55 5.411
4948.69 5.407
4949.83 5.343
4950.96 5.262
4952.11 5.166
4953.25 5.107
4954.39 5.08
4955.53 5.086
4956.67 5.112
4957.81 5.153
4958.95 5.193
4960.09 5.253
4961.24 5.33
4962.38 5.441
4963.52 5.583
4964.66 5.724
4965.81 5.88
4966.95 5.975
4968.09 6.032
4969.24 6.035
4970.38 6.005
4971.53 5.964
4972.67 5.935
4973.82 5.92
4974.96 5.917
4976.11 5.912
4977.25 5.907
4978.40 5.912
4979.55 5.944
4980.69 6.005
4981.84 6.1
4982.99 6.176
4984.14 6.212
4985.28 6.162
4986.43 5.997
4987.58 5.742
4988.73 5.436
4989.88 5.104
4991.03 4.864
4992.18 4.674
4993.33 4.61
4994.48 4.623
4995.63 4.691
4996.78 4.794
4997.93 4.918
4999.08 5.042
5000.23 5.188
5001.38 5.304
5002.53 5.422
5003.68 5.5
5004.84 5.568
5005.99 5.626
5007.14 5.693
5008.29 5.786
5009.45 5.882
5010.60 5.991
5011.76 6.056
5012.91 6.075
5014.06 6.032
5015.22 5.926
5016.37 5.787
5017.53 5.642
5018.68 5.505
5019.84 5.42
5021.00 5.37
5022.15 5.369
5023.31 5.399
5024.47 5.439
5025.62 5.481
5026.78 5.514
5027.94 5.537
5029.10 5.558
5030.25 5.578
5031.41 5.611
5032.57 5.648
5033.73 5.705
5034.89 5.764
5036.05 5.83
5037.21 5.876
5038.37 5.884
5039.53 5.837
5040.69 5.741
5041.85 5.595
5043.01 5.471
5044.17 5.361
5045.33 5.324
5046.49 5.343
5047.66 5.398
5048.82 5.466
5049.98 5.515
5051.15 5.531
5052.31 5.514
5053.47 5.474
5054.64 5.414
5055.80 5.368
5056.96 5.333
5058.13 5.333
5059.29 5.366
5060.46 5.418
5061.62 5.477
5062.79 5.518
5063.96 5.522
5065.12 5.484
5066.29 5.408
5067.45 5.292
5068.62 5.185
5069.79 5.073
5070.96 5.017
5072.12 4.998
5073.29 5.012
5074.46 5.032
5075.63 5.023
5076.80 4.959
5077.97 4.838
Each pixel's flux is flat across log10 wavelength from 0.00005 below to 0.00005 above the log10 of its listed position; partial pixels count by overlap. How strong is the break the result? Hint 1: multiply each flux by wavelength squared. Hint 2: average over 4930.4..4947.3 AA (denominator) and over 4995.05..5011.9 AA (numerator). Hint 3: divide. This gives 1.07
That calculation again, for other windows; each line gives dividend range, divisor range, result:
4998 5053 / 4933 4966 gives 1.10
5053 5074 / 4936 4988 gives 1.00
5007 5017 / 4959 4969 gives 1.07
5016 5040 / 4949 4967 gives 1.08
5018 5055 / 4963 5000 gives 1.01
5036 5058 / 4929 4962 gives 1.10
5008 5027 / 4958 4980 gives 1.00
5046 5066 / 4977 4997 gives 1.02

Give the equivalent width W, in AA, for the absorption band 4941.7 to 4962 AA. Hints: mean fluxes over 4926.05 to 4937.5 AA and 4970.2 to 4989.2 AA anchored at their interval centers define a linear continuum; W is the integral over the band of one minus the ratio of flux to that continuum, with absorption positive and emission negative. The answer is 1.49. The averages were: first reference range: 5.38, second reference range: 5.96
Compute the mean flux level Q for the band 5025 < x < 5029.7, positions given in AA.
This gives 5.53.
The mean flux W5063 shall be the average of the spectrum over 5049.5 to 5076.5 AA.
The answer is 5.31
